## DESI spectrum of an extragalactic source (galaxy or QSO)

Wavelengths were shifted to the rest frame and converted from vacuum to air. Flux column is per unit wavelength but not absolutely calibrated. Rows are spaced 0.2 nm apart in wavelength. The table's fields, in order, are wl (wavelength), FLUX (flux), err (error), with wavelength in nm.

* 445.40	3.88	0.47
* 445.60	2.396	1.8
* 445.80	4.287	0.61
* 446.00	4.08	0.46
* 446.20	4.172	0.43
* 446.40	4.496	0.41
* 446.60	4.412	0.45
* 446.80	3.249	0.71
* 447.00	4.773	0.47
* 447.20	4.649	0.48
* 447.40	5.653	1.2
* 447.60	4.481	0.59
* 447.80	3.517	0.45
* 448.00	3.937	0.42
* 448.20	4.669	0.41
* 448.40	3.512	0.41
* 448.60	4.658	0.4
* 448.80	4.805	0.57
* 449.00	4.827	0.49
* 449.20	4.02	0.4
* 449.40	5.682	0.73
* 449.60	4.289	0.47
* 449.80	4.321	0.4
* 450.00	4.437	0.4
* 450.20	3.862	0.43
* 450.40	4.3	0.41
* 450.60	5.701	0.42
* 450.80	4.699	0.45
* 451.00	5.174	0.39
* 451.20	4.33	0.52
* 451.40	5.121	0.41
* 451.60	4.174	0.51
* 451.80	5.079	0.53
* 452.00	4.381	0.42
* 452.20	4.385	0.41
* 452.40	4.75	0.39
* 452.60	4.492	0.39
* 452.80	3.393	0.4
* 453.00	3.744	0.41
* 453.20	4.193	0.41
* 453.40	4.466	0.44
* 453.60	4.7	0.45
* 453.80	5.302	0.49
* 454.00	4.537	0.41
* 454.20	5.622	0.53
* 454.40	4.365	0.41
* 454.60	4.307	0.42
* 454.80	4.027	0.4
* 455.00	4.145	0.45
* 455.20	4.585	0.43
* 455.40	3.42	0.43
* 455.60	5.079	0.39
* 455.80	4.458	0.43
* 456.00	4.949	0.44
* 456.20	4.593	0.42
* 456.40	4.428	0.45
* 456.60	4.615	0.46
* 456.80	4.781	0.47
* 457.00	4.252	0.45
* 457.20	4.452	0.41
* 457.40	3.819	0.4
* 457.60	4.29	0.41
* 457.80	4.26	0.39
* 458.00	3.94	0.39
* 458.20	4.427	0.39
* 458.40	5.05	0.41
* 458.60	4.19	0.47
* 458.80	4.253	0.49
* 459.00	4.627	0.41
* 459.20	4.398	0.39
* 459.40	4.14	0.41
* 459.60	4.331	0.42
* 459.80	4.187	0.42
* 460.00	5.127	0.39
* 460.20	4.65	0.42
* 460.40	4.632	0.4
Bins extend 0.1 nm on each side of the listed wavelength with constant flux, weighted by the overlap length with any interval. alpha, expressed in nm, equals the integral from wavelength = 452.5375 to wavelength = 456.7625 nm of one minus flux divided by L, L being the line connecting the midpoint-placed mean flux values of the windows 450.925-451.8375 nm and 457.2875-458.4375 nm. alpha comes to 0.04 nm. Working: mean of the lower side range 4.74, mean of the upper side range 4.26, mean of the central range 4.45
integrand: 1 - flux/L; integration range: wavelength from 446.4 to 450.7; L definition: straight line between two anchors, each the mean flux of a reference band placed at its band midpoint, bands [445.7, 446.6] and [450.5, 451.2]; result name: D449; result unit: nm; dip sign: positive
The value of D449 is 0.19 nm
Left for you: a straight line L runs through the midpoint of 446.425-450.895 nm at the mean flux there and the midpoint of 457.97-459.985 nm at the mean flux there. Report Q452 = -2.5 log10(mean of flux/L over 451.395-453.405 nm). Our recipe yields 0.03 mag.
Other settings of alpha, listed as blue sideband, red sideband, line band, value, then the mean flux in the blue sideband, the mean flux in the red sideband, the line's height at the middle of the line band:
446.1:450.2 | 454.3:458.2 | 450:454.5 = -0.20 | 4.41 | 4.36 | 4.39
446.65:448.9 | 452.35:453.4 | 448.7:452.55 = -0.39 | 4.36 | 4.12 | 4.22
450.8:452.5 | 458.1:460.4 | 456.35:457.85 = 0.06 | 4.68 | 4.5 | 4.55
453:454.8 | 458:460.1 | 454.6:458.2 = 0.13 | 4.6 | 4.45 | 4.52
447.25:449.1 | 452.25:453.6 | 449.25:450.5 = -0.03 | 4.46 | 4.22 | 4.37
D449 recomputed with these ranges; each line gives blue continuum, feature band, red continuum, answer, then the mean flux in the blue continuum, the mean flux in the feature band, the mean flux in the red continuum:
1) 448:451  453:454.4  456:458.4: -0.07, 4.56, 4.7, 4.4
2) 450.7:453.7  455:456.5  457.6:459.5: -0.02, 4.47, 4.48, 4.36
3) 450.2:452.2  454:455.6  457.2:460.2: 0.05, 4.71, 4.41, 4.37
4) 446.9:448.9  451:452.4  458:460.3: -0.05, 4.47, 4.63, 4.47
